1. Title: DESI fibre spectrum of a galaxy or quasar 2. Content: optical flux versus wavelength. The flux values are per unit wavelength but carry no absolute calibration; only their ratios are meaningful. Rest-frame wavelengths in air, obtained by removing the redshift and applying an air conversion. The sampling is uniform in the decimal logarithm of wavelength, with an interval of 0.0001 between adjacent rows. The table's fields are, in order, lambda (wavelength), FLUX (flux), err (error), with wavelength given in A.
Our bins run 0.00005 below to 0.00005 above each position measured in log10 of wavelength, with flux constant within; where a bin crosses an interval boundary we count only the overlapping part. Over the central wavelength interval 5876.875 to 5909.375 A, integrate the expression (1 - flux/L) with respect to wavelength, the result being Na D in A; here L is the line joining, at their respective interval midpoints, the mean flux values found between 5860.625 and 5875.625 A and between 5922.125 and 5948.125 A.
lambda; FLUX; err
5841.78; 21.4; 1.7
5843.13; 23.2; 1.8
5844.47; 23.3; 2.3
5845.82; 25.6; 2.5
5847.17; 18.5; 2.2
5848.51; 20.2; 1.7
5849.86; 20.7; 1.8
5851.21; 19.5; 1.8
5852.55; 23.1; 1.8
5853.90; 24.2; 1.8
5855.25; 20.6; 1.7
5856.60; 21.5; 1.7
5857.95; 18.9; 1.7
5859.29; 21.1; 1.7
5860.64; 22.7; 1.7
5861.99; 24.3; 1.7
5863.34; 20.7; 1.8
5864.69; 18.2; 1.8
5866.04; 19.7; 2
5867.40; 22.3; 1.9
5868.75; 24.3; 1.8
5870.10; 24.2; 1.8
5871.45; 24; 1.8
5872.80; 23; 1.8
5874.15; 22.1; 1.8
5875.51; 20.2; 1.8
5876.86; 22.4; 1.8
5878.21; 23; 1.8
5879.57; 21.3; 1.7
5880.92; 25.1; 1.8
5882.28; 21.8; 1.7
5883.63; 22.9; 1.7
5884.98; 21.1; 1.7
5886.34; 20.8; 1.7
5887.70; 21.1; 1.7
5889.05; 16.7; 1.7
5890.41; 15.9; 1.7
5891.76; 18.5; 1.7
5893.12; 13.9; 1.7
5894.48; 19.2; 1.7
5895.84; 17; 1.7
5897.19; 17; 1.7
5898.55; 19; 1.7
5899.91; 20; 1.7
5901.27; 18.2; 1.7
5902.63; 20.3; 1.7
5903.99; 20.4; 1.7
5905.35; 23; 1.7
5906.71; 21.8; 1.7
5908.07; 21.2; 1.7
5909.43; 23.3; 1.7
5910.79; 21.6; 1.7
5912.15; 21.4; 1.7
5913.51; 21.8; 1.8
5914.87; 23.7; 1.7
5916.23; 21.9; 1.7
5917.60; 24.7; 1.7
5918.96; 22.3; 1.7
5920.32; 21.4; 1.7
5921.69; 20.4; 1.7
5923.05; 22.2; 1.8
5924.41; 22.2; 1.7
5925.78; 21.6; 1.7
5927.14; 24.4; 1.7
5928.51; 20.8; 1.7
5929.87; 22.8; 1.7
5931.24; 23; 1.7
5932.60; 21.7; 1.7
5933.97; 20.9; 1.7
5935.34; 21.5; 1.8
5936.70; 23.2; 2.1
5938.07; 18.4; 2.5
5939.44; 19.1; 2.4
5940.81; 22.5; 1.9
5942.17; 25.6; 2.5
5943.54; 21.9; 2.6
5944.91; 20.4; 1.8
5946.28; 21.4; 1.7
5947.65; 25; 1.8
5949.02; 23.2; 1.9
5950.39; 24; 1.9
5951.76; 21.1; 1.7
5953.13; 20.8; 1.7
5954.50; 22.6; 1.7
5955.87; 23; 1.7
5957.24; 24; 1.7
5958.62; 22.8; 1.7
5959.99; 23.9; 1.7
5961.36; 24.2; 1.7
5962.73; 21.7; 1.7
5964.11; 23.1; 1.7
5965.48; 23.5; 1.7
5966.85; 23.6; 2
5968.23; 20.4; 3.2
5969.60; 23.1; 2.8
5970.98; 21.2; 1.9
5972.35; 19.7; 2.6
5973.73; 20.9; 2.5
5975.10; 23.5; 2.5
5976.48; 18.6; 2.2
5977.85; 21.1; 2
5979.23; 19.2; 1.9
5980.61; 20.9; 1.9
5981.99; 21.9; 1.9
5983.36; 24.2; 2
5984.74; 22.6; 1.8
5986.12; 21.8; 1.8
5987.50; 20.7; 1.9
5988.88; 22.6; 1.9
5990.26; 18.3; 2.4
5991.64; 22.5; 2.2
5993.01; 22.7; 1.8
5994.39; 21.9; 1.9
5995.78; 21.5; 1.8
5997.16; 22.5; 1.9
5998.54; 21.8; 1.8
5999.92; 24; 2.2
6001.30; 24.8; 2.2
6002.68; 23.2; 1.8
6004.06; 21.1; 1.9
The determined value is 3.0 A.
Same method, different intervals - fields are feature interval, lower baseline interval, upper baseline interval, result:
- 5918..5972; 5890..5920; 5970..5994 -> -3.7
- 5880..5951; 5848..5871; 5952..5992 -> 1.8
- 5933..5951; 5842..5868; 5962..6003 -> -0.2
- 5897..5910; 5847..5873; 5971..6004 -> 0.7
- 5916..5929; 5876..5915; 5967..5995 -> -0.9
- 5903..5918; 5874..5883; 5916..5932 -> 0.1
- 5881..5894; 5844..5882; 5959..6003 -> 1.5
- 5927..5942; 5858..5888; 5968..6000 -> 0.0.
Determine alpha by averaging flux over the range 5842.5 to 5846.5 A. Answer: 24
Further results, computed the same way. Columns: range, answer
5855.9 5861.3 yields 21.1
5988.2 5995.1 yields 21.6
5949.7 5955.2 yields 22.1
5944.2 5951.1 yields 22.8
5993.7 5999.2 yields 21.9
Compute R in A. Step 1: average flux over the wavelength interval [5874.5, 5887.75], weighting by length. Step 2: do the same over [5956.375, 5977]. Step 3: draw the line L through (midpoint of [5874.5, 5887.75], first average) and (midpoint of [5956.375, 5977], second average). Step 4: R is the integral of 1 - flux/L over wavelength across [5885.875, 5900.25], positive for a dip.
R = 2.6 A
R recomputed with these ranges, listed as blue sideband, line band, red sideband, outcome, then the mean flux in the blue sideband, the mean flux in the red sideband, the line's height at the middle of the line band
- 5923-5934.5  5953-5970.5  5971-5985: -1.1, 22.2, 21.2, 21.5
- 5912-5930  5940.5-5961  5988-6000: -0.7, 22.3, 21.9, 22.1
